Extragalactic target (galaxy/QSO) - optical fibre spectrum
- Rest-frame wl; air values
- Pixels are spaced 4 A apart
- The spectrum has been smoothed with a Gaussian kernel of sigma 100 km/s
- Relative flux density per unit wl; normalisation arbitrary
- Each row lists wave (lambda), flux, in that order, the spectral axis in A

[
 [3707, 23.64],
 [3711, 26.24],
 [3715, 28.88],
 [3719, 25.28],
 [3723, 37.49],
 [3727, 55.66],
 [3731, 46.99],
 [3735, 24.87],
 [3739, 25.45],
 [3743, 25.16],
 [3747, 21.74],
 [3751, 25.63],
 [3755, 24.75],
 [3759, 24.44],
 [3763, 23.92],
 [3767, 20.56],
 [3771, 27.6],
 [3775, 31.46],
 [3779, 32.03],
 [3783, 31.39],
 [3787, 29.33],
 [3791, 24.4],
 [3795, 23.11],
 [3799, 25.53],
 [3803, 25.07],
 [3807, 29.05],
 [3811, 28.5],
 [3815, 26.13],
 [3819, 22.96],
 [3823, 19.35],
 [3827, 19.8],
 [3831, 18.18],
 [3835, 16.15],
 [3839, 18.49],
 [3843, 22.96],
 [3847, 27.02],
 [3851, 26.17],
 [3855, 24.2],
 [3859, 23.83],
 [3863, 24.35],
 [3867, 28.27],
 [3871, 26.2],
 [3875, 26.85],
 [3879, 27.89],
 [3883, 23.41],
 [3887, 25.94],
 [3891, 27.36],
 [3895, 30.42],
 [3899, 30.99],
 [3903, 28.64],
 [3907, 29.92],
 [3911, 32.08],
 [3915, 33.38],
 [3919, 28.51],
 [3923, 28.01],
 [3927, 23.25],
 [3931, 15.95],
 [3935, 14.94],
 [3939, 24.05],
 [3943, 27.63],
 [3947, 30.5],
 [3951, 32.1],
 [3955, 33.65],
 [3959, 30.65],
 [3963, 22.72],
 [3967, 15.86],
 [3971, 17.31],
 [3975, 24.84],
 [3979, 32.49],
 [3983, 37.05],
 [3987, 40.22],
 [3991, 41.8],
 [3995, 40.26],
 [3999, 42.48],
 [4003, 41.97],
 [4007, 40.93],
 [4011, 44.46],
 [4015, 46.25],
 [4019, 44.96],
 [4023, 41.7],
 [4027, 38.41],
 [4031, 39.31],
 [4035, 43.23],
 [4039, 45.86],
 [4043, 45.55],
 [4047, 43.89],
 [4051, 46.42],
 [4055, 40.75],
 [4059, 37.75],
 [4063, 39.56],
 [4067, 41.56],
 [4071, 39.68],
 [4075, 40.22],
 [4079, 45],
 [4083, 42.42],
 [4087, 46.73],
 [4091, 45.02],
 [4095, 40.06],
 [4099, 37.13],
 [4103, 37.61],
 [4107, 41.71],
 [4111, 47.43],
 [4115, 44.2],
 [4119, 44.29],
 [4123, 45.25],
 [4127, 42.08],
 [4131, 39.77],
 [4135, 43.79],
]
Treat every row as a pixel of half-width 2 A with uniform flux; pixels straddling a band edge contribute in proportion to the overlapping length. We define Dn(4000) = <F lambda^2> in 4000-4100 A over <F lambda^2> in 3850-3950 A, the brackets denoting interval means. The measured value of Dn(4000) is 1.72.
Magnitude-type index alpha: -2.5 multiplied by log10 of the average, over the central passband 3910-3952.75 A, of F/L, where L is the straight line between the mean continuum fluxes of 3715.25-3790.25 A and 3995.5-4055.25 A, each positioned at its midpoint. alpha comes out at 0.41 mag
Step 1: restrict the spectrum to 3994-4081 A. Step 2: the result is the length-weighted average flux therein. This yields 42.3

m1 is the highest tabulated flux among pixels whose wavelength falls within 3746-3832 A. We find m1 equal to 32.03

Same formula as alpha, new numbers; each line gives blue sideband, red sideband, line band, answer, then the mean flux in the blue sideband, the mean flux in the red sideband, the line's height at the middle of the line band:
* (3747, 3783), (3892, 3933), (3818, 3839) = 0.38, 26.3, 28.1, 27.1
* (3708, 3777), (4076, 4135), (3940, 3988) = 0.30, 29.1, 42.8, 37.4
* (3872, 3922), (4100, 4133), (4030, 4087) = -0.09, 28.7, 42.6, 38.9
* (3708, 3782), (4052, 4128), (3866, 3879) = 0.25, 29.3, 42.1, 34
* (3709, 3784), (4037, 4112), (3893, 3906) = 0.18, 29.4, 42.3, 35.4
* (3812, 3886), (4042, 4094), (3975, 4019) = -0.11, 23.6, 42.6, 36.4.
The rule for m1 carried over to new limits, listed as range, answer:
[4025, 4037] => 43.23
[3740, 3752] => 25.63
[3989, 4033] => 46.25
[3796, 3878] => 29.05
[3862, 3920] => 33.38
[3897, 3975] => 33.65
